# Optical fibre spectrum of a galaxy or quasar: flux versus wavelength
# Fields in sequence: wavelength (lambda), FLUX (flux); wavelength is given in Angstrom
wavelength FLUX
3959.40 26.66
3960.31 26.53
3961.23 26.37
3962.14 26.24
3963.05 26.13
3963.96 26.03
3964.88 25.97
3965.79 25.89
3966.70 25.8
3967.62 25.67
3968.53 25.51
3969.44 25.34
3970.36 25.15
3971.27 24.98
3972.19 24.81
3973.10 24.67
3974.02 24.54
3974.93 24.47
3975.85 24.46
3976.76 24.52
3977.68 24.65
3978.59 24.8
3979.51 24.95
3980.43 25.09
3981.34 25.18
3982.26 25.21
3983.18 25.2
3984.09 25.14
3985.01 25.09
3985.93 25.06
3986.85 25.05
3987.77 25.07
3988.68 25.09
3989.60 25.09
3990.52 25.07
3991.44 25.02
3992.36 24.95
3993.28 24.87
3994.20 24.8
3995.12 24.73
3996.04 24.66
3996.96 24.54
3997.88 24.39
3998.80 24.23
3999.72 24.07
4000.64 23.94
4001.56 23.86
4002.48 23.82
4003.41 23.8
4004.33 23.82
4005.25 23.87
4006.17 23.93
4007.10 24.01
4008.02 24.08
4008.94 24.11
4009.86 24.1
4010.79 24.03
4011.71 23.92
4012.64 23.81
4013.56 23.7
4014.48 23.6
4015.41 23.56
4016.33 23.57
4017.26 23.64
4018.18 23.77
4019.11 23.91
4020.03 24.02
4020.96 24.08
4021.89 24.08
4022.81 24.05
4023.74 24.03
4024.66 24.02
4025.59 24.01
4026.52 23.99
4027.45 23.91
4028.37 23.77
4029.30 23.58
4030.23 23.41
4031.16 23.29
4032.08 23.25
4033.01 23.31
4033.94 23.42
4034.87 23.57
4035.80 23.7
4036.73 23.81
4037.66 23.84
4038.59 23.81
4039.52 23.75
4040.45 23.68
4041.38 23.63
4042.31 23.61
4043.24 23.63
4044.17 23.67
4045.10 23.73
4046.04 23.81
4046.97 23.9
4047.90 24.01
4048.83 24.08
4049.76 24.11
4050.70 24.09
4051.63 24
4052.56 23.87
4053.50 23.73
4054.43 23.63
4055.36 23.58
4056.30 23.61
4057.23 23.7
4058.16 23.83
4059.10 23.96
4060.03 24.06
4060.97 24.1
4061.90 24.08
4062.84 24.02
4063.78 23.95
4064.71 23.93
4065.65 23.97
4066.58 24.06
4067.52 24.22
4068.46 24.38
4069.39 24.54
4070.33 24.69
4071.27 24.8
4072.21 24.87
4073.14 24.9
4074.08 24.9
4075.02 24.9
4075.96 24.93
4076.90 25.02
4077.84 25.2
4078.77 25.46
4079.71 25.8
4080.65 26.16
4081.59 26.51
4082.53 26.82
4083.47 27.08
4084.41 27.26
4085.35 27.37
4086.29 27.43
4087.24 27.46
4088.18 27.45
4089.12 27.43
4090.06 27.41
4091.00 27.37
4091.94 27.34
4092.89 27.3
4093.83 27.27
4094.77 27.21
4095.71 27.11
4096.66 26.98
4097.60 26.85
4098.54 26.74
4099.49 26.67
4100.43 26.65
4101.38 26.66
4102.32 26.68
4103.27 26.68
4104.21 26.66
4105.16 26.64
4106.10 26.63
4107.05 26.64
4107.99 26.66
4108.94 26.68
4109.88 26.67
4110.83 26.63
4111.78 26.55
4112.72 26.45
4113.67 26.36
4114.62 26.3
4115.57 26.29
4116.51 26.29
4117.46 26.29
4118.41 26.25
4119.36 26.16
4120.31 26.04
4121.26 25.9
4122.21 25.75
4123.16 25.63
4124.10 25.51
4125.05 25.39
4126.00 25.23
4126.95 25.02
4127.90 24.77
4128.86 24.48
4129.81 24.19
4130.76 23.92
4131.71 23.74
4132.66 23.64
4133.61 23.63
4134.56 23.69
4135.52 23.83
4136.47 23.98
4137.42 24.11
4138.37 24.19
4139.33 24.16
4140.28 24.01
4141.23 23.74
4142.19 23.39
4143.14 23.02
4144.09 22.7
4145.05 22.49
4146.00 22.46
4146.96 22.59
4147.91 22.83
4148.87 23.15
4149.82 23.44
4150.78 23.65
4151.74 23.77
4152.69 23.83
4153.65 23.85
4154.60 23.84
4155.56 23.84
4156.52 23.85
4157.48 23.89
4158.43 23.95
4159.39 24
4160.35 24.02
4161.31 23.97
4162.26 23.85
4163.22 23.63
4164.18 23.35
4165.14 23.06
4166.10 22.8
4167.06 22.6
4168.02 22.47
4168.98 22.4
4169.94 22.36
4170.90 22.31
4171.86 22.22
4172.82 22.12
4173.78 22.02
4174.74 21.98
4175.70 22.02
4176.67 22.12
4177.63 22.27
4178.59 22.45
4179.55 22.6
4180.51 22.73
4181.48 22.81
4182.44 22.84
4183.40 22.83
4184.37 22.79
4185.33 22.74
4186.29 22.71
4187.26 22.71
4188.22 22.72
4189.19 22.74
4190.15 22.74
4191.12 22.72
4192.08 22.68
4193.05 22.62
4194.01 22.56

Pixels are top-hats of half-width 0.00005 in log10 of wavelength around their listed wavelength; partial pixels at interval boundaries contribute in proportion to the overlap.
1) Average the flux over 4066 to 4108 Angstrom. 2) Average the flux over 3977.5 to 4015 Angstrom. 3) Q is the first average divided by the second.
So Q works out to 1.1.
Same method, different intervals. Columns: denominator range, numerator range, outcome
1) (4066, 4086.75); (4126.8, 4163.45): 0.93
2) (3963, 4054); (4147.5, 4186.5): 0.95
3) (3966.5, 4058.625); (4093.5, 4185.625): 1.01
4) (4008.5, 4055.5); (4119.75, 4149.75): 1.01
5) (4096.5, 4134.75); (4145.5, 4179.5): 0.89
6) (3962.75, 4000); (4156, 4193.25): 0.91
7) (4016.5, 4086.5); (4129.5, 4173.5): 0.96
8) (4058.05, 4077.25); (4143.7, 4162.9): 0.96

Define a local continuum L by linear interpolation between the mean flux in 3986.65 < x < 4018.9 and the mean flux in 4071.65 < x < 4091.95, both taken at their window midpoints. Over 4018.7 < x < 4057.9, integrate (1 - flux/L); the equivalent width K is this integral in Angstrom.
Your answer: 2.2 Angstrom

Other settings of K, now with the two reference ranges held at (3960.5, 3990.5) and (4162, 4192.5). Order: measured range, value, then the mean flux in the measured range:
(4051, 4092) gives -2.0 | 25.2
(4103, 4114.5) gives -1.5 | 26.6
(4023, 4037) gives 0.5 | 23.7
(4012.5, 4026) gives 0.4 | 23.9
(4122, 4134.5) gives -0.7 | 24.6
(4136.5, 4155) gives -0.3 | 23.5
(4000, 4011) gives 0.4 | 23.9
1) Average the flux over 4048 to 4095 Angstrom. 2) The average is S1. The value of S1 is 25.2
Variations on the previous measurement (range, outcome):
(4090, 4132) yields 26.2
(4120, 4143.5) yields 24.4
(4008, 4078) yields 24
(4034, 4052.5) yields 23.8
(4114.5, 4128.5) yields 25.8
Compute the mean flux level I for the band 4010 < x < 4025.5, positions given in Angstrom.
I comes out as 23.9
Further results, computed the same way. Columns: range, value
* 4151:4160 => 23.9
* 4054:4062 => 23.8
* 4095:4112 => 26.7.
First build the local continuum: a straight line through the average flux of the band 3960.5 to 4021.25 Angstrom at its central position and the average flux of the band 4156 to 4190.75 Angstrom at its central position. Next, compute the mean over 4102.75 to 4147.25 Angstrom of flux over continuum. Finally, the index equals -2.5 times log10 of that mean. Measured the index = -0.078 mag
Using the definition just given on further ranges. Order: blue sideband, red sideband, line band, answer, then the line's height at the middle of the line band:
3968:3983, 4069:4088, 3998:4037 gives 0.06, 25.3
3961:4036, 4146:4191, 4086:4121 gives -0.14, 23.5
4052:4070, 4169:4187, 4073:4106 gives -0.13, 23.6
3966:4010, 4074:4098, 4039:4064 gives 0.09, 26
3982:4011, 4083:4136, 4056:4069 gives 0.07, 25.5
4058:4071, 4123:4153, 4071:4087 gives -0.08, 24.1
